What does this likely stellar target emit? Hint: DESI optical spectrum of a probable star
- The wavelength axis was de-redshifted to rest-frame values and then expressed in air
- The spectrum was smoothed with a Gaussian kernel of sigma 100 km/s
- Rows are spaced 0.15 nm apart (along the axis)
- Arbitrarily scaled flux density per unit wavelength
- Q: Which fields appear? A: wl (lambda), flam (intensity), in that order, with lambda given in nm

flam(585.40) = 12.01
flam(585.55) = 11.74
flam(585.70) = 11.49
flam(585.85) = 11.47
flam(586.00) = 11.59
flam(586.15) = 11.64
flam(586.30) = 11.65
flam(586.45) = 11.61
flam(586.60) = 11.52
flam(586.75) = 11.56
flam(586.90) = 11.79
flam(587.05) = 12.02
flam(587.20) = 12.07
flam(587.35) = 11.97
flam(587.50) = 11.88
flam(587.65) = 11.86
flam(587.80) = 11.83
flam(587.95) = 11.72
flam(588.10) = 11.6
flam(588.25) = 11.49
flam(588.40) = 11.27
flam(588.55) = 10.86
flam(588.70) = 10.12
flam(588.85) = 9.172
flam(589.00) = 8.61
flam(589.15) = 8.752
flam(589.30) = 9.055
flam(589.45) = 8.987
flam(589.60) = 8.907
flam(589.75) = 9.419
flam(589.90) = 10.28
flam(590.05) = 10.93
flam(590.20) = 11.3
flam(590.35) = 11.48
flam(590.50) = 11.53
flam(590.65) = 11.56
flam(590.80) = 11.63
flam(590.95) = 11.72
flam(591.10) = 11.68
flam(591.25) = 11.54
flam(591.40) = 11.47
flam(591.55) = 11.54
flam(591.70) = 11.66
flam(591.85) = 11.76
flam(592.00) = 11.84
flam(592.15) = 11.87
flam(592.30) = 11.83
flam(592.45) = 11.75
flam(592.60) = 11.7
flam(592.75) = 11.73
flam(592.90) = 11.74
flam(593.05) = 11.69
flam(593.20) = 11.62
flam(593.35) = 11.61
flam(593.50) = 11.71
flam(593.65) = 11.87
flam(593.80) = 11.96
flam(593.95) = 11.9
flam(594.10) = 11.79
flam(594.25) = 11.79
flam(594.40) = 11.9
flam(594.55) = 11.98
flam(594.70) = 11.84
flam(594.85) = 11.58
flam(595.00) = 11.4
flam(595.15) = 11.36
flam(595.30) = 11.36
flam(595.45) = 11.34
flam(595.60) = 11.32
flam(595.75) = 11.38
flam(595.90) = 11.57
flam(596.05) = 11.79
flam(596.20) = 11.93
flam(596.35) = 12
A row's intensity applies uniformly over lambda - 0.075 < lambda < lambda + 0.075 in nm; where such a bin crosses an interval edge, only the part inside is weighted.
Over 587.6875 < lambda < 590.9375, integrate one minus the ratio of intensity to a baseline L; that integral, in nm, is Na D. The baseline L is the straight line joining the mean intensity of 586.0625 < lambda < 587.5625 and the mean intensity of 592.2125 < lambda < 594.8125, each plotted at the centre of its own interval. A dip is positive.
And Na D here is 0.341 nm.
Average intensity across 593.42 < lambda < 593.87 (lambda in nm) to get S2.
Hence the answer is 11.8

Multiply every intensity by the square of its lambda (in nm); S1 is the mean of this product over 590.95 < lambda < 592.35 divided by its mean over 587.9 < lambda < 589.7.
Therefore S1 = 1.18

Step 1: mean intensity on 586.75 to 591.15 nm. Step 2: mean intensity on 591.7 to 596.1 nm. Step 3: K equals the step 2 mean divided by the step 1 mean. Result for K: 1.1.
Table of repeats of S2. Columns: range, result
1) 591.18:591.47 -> 11.5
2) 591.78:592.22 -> 11.8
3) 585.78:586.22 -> 11.6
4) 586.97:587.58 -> 12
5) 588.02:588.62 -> 11.3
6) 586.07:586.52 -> 11.6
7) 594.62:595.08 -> 11.6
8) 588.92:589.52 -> 8.85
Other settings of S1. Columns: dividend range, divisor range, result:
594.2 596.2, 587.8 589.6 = 1.17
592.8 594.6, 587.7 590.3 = 1.17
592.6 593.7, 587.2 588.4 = 1.01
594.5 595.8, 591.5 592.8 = 0.99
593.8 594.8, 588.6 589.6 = 1.32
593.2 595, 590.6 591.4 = 1.03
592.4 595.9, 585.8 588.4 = 1.02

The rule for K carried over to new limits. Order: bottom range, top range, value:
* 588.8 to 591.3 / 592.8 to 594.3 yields 1.13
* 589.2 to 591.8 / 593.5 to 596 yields 1.07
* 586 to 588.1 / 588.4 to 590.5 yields 0.85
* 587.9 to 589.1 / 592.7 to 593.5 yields 1.11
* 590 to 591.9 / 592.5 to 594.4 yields 1.02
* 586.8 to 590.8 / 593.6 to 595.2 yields 1.09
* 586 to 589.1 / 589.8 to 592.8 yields 1.02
